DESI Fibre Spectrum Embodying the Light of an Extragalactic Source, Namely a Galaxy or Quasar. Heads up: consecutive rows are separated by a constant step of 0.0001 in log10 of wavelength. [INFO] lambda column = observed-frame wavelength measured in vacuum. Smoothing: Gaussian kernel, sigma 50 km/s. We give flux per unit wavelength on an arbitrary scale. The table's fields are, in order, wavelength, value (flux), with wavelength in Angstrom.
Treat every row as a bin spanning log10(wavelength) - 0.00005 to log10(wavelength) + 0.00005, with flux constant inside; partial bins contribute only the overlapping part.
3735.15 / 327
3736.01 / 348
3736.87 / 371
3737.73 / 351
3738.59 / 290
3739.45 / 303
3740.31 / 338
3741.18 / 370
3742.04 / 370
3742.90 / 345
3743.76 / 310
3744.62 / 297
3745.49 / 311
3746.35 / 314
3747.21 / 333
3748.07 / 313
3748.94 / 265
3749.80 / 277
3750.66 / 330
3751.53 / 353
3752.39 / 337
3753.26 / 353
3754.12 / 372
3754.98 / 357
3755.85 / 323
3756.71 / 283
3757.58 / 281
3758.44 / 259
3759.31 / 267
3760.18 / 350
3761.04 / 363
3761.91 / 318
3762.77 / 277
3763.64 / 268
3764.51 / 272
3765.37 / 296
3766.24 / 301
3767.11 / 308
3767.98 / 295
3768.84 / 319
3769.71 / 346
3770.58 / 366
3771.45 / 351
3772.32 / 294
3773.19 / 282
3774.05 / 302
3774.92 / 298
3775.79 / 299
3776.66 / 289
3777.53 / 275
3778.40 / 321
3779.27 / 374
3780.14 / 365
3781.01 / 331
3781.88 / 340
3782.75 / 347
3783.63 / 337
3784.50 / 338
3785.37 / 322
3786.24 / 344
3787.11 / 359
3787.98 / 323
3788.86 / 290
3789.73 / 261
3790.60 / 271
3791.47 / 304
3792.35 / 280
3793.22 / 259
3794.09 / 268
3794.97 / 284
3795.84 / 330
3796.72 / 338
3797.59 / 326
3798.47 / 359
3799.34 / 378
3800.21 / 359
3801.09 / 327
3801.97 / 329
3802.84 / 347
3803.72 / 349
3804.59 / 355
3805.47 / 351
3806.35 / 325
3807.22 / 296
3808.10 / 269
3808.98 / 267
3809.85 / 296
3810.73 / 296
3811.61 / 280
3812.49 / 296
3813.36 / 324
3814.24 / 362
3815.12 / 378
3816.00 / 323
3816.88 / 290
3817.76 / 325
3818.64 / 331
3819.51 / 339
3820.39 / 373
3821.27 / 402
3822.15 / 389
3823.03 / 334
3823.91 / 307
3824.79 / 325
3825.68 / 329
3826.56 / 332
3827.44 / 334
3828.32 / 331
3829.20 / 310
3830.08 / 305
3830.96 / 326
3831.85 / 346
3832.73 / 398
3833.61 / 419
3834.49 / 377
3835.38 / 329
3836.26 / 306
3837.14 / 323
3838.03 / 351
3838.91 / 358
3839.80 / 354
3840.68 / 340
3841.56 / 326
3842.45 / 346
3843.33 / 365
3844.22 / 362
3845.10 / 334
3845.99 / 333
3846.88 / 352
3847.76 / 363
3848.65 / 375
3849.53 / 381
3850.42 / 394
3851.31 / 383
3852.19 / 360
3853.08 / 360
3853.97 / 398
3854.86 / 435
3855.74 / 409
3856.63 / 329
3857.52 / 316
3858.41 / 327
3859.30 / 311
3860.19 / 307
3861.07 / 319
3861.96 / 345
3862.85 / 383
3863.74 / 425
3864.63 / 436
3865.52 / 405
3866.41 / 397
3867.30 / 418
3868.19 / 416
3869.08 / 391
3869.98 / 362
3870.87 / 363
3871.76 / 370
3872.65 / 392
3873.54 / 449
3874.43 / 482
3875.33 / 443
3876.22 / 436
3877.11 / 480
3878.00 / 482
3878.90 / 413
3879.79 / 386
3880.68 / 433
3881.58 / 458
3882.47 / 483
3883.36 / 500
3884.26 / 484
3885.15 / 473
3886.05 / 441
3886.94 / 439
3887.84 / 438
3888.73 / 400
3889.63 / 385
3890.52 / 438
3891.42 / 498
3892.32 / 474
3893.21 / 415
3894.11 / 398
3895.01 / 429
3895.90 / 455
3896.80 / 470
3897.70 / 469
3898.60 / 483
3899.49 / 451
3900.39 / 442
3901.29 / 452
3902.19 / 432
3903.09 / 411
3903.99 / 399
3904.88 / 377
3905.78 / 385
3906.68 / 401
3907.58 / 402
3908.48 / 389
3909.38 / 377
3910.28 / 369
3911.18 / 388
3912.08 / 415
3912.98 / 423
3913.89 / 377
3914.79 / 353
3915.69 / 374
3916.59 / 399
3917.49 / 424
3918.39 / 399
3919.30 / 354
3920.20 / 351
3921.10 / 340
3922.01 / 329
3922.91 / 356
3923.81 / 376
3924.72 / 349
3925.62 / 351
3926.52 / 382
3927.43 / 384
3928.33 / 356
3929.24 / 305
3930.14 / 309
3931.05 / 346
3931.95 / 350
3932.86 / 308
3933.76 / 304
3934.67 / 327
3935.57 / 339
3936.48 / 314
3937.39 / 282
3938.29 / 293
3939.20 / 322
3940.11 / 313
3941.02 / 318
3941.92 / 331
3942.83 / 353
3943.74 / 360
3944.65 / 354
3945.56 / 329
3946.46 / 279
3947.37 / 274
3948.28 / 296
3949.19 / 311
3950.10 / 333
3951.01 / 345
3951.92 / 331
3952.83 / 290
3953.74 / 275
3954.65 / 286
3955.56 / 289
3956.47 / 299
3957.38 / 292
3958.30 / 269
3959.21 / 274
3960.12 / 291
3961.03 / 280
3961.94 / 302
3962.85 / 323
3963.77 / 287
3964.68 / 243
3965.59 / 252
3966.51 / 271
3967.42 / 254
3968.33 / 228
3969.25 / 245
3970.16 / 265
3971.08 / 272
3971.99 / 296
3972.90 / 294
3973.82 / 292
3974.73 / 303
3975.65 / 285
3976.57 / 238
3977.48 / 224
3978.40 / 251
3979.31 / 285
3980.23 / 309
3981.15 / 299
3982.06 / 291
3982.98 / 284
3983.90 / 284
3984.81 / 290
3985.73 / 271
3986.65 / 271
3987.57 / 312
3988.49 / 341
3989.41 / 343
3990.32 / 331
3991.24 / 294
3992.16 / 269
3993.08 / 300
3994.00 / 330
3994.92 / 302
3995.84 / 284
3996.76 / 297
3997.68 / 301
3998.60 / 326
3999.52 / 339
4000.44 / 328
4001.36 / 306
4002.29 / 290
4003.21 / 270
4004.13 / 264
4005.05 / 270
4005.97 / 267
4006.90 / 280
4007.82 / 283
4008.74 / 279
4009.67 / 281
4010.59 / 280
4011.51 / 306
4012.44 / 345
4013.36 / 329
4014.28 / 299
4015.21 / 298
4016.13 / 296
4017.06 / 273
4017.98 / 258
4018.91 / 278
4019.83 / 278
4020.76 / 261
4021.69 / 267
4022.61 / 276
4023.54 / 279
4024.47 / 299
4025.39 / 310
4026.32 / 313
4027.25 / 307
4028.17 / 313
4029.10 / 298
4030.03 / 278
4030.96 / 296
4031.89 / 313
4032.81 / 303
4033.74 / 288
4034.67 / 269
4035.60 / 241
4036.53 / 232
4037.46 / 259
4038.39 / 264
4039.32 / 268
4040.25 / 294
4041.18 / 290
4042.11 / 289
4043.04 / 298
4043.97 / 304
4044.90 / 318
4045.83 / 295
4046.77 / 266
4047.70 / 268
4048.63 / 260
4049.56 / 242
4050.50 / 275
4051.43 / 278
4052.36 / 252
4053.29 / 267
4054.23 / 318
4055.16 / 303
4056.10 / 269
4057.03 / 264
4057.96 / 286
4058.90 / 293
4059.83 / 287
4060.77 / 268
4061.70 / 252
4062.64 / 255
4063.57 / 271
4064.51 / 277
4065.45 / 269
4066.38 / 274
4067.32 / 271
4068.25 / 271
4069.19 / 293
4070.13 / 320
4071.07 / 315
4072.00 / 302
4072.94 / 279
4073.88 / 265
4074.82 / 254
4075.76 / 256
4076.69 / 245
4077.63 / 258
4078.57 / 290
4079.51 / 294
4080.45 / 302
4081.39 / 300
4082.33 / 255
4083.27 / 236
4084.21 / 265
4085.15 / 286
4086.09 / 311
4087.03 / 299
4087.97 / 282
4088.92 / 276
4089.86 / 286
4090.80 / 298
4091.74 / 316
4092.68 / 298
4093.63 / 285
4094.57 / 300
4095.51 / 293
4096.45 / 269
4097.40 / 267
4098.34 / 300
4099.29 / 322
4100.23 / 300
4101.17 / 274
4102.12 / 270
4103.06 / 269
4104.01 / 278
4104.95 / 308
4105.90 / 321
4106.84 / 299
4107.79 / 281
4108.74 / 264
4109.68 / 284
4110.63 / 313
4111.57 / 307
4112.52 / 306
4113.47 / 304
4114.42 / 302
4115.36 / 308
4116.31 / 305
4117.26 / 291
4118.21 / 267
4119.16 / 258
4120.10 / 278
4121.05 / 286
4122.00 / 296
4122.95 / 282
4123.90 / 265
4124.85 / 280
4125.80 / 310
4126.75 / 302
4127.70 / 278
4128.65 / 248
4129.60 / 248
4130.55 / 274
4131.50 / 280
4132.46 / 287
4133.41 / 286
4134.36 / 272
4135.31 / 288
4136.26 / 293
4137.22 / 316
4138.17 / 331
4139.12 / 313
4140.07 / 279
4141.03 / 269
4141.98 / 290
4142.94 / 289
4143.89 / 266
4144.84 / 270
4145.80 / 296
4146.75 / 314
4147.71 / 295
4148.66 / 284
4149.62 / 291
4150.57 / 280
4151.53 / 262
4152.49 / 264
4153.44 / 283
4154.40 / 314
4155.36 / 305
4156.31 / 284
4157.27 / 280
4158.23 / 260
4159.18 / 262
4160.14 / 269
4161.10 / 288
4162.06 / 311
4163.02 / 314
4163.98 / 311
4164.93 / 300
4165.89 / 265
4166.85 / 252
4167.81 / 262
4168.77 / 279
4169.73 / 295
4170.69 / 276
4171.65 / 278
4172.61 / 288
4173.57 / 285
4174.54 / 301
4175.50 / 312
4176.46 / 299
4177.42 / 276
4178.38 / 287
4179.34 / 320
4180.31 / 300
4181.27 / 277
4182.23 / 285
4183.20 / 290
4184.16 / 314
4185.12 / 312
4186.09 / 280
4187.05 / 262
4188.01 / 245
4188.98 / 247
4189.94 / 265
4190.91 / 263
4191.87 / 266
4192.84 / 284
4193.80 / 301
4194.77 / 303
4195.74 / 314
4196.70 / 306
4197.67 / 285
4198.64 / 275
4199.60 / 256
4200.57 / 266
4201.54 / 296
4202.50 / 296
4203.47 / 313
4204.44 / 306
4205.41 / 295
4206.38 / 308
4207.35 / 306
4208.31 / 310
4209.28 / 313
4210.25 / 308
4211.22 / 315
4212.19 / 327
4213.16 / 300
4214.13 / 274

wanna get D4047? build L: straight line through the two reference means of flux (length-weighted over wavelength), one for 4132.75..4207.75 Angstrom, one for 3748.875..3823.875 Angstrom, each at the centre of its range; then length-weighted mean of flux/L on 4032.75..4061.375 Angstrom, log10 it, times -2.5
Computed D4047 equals 0.08 mag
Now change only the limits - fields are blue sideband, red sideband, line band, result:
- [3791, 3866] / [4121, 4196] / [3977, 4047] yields 0.071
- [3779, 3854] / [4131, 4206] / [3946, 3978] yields 0.120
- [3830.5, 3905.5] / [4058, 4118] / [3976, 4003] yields 0.138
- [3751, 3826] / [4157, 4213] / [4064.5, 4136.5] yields 0.040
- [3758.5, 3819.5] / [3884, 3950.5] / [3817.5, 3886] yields -0.089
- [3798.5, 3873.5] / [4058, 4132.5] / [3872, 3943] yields -0.190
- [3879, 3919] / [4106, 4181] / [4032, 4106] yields 0.170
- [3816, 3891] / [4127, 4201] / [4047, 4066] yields 0.164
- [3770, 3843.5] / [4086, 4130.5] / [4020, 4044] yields 0.053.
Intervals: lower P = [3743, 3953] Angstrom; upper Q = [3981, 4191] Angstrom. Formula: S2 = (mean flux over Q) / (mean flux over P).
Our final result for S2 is 0.8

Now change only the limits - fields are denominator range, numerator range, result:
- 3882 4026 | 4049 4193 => 0.85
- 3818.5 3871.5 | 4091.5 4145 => 0.80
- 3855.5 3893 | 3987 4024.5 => 0.71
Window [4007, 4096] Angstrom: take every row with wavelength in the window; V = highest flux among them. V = 345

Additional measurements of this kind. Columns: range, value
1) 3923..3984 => 384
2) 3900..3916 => 452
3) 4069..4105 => 322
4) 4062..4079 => 320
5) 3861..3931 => 500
